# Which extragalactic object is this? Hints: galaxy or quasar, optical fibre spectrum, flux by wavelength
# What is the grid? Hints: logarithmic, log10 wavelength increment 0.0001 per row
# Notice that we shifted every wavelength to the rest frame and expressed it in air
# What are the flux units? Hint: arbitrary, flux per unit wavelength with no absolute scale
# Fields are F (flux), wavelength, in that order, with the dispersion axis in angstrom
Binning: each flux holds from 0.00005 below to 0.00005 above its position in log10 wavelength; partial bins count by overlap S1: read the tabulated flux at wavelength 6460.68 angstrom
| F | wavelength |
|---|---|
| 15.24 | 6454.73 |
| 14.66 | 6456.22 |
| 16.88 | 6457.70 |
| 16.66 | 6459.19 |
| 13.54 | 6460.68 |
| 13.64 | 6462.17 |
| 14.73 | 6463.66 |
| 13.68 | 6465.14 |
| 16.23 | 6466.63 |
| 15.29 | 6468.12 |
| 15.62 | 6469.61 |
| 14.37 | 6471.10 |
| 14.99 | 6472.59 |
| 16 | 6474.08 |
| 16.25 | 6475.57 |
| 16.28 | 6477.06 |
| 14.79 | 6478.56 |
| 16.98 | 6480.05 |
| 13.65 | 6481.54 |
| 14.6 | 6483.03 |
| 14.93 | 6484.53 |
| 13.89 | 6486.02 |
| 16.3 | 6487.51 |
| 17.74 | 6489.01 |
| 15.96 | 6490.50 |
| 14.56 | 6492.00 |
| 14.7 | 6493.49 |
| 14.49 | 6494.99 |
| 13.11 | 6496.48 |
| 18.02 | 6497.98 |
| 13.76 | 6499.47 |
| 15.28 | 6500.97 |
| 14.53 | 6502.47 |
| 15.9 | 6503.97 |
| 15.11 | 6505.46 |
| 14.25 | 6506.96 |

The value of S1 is 13.54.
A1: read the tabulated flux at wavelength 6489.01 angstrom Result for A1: 17.74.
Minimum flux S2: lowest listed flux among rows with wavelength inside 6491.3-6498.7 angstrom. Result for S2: 13.11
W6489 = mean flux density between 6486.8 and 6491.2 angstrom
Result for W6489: 16.7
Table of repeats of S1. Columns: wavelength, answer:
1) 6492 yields 14.56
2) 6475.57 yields 16.25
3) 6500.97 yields 15.28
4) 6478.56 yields 14.79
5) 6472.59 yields 14.99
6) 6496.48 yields 13.11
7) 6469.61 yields 15.62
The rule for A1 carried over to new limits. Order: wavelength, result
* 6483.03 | 14.6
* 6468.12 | 15.29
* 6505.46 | 15.11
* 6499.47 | 13.76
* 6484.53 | 14.93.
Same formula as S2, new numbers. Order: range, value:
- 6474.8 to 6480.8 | 14.79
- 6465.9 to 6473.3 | 14.37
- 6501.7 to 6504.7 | 14.53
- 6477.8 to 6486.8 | 13.65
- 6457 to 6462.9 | 13.54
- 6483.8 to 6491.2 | 13.89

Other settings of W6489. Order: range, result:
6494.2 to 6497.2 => 13.8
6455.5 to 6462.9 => 15.1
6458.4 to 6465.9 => 14.5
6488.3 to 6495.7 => 15.5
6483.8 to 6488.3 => 15.1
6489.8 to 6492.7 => 15.2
